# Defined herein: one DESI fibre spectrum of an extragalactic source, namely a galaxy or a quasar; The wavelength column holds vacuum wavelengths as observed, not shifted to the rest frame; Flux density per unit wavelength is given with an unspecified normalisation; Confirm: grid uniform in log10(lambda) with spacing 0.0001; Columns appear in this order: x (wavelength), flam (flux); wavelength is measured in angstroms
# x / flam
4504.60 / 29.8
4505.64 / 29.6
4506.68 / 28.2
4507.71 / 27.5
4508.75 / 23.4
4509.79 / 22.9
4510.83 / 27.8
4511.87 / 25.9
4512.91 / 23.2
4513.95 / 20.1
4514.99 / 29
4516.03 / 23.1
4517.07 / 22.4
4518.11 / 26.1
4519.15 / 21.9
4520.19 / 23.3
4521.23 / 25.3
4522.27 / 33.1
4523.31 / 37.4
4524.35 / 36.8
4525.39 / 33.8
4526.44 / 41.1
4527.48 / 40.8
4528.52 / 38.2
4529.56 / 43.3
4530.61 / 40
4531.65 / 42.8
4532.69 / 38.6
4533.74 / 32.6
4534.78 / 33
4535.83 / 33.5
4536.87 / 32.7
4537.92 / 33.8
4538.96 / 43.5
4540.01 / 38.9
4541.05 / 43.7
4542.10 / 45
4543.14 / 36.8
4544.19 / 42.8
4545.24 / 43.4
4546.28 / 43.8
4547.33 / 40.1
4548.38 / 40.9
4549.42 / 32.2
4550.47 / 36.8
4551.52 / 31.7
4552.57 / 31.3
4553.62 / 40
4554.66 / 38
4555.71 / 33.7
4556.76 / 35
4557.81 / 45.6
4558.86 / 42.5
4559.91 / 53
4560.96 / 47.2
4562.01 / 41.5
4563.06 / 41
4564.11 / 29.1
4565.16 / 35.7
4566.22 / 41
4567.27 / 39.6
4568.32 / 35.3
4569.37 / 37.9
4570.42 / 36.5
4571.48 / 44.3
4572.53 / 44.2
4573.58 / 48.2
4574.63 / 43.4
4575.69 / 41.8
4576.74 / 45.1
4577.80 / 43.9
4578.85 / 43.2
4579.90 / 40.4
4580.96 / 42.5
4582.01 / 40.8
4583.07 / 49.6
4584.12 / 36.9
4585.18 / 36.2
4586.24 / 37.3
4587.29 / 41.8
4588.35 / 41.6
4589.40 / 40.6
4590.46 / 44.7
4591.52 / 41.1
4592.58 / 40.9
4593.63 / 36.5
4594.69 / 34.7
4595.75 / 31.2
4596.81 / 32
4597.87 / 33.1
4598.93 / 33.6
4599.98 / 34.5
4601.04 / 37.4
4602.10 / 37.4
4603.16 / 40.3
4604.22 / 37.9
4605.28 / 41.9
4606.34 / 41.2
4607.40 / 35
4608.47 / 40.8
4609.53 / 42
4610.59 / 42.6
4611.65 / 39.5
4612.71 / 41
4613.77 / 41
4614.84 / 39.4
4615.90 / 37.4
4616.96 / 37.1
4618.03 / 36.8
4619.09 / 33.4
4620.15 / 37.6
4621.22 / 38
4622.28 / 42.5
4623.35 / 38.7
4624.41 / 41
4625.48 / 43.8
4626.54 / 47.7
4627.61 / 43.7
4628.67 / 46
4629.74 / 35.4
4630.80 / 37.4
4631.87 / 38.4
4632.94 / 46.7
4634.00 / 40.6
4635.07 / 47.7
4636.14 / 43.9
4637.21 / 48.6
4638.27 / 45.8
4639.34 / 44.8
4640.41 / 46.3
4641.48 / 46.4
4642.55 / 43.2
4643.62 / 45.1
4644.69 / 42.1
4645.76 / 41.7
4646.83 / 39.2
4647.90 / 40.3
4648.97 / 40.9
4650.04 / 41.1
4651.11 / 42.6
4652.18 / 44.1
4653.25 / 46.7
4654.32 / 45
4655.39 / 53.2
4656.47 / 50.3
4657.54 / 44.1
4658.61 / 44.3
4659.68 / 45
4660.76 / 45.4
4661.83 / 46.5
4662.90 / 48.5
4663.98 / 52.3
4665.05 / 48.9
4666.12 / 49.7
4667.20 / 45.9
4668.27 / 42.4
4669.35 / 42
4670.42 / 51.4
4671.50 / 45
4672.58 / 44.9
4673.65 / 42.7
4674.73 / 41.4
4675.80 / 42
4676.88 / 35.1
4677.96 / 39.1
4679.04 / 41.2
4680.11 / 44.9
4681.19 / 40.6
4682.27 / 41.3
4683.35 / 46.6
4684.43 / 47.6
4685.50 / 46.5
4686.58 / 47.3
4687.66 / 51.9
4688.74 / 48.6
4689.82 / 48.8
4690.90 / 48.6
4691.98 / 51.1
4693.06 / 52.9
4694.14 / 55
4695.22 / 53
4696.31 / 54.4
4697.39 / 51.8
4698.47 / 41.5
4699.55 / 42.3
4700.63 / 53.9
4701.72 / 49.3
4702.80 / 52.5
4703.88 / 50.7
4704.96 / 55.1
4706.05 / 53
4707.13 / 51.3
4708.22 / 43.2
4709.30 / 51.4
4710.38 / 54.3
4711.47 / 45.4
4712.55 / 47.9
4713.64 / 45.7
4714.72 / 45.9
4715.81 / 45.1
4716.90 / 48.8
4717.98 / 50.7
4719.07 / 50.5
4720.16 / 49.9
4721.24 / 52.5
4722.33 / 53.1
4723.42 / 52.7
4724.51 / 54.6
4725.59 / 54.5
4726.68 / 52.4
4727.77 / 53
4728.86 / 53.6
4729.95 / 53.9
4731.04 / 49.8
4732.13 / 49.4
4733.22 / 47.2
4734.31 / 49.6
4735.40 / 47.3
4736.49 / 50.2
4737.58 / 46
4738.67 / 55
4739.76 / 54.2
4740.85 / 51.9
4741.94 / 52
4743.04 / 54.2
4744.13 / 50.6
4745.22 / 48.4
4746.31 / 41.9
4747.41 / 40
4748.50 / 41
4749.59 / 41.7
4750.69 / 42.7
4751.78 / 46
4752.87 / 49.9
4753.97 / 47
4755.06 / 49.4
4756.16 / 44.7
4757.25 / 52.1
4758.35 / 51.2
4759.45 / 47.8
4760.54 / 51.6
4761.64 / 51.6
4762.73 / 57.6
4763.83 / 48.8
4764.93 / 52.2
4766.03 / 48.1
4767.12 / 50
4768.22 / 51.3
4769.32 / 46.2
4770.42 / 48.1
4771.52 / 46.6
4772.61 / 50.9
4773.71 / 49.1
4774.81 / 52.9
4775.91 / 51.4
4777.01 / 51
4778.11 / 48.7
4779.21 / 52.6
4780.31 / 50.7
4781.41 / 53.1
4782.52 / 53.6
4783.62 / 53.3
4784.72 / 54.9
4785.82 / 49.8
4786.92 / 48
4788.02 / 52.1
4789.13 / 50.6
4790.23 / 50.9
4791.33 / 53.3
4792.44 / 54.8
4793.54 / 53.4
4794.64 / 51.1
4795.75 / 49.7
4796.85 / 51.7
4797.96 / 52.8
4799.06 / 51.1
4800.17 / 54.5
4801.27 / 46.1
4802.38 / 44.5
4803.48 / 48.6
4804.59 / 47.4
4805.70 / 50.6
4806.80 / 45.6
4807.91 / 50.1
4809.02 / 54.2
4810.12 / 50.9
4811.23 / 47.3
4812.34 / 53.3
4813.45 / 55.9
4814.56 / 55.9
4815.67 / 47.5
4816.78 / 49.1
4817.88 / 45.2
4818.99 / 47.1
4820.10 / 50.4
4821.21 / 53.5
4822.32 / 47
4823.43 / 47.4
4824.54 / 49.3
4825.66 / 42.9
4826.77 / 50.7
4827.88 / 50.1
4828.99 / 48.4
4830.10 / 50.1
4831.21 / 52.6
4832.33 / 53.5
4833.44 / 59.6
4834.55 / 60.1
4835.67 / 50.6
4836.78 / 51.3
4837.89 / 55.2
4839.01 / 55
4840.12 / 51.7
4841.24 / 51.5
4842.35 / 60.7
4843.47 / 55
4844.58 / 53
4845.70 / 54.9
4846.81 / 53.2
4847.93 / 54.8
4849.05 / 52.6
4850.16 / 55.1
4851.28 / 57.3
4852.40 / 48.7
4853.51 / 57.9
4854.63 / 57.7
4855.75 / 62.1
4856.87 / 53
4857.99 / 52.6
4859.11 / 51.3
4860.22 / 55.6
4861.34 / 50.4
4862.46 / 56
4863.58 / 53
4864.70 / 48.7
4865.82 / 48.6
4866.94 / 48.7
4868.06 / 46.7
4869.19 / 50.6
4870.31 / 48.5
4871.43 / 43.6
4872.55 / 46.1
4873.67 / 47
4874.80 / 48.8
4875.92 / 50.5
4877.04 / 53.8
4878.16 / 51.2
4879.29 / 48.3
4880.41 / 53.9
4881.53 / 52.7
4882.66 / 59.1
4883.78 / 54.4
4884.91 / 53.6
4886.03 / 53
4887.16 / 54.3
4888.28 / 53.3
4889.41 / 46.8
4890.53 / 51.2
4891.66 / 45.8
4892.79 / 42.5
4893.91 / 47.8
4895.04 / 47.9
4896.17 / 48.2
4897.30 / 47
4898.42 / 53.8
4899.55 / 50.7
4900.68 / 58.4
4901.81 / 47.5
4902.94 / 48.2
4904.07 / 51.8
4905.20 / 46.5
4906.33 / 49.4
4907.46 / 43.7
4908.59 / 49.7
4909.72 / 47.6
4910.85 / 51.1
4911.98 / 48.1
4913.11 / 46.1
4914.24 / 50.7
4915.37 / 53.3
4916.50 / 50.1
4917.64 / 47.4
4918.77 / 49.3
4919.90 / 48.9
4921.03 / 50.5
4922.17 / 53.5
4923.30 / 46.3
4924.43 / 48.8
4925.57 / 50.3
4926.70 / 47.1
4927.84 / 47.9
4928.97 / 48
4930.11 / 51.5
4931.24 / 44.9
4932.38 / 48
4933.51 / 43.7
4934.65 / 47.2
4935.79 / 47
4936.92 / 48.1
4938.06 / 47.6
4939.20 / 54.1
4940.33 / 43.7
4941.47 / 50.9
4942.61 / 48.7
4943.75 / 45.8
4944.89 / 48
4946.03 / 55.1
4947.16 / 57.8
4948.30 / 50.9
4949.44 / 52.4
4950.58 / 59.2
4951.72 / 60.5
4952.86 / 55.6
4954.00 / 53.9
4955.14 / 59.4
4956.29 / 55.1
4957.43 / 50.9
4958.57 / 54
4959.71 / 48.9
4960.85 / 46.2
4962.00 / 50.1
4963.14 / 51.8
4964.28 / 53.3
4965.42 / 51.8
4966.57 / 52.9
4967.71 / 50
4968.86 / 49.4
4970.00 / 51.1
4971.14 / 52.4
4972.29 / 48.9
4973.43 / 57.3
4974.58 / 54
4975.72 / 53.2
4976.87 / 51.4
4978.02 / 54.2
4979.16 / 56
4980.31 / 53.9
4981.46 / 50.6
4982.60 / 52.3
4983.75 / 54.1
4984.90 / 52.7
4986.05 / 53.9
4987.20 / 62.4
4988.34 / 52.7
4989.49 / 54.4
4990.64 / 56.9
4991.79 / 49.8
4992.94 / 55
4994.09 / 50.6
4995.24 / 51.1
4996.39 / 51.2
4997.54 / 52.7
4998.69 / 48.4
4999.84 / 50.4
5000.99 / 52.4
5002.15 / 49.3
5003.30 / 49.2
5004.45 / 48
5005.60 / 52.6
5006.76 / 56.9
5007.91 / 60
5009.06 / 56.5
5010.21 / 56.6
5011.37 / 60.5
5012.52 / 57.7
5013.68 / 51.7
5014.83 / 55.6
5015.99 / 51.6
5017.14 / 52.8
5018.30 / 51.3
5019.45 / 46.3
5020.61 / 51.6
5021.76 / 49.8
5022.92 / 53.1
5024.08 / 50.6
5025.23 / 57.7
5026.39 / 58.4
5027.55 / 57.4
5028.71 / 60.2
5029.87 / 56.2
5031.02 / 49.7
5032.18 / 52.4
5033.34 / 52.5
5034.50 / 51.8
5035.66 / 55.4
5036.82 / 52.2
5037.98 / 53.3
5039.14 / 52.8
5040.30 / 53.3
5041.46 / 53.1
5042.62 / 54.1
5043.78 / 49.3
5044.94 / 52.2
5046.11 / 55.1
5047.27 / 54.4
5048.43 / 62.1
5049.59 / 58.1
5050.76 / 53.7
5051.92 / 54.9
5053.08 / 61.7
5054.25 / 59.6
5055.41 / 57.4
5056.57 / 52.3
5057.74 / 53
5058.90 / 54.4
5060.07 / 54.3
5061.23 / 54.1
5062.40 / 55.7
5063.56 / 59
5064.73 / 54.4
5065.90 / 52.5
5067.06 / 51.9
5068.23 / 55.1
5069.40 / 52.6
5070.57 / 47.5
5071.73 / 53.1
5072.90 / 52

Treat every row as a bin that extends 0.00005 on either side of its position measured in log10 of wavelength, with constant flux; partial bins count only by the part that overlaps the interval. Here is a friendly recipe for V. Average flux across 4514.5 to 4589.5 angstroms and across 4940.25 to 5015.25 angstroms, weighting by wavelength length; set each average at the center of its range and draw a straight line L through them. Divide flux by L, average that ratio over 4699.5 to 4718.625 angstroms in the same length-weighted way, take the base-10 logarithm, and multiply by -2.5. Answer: -0.14 mag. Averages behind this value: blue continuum 38.2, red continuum 53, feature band 49.4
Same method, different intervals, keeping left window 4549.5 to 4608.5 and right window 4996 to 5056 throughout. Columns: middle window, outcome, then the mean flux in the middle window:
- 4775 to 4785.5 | -0.14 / 52.1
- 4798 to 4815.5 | -0.08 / 50.4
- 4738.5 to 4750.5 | -0.07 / 47.9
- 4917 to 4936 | 0.05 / 48.3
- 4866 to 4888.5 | -0.04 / 50.8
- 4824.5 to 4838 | -0.09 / 51.9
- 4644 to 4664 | -0.07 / 44.7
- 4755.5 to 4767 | -0.12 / 50.5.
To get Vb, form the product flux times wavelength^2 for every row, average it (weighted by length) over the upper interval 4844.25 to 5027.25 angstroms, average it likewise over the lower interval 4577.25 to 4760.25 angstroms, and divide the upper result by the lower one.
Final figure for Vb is 1.3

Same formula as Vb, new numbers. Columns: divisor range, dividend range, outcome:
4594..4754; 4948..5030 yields 1.34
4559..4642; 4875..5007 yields 1.45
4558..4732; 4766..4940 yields 1.25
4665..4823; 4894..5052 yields 1.16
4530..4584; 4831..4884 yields 1.50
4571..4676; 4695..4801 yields 1.26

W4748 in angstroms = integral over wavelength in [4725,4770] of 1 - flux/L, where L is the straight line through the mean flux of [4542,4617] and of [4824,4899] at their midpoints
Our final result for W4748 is -2.43 angstroms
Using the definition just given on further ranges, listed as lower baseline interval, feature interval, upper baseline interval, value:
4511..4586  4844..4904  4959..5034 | -3.5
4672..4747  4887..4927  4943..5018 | 2.1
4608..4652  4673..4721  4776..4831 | -2.9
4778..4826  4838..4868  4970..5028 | -1.5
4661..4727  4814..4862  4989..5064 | -1.8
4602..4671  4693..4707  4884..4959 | -2.1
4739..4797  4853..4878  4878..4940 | -0.9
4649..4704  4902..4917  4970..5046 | 0.7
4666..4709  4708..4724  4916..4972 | -0.6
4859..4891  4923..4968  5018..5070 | 1.4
